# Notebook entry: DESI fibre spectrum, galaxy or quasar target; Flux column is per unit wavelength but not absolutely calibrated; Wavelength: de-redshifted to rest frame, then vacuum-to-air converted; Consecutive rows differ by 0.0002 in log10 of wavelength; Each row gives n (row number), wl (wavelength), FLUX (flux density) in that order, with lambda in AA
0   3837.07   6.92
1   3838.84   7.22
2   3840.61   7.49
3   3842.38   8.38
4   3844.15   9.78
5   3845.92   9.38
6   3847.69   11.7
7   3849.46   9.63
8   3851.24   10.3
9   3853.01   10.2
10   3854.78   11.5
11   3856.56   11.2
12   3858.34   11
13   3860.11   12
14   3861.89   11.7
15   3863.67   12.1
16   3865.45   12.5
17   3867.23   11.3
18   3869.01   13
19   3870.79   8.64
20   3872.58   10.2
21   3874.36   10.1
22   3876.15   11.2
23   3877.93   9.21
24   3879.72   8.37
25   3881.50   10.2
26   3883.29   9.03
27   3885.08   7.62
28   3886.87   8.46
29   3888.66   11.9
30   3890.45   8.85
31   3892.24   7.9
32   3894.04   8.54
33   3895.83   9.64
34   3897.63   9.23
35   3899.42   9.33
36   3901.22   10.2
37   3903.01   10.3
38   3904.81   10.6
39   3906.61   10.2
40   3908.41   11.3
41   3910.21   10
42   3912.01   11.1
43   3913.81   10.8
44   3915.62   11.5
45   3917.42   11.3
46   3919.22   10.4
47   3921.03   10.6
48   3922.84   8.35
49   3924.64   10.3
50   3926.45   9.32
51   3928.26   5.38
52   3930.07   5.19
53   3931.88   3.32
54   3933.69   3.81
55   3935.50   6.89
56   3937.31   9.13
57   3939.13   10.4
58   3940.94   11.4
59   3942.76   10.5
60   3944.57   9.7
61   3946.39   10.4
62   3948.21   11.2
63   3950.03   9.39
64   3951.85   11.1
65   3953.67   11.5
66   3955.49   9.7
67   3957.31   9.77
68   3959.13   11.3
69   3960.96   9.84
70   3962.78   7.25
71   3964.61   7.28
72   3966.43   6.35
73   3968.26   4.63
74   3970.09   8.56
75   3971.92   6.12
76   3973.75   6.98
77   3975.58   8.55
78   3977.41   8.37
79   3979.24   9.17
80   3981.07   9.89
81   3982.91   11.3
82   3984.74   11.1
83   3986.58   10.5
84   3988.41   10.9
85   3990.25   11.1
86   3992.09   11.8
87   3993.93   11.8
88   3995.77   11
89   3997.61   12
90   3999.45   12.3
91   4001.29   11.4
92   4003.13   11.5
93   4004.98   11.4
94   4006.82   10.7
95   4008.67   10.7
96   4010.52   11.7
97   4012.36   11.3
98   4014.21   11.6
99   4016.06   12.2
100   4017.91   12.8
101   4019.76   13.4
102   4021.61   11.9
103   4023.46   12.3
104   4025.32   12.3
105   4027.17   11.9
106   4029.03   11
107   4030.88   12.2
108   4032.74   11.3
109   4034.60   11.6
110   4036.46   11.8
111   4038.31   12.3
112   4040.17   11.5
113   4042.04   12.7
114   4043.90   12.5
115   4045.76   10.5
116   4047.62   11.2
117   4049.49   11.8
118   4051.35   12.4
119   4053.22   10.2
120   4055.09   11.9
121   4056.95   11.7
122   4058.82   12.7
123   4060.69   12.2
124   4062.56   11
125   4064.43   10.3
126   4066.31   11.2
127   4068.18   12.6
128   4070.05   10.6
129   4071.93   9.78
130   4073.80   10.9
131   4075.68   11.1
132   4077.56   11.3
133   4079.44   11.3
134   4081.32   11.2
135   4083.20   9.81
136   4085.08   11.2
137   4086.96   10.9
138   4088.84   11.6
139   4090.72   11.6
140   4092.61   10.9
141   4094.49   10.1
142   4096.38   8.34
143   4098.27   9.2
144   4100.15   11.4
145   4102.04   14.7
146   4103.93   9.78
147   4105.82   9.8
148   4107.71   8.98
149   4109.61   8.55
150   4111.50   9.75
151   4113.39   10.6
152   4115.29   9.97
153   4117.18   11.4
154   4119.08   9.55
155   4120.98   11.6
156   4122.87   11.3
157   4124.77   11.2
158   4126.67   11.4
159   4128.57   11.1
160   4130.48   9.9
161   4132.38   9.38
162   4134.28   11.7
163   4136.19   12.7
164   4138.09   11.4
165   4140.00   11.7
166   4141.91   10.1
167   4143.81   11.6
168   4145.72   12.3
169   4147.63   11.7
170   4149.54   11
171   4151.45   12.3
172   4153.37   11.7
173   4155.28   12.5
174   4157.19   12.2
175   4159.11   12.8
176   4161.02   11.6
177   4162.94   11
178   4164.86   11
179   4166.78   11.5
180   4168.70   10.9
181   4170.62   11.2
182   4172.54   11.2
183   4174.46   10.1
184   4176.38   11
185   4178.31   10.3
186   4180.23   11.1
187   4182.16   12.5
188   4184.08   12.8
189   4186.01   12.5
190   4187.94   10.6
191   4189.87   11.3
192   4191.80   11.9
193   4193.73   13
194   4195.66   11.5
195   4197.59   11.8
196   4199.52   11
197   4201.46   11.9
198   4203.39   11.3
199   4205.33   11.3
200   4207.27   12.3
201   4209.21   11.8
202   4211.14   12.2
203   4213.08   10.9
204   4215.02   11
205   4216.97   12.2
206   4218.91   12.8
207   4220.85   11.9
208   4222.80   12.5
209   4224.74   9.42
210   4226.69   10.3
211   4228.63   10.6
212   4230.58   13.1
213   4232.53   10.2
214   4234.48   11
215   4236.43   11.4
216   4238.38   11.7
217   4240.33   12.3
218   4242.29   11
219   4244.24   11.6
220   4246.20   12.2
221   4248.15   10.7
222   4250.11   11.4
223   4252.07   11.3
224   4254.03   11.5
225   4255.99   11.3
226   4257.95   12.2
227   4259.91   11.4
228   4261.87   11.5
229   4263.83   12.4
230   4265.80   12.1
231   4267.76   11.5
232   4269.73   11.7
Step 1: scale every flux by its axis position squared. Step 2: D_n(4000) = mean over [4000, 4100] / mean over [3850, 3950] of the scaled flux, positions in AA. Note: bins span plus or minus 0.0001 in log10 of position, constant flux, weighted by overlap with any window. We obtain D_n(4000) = 1.26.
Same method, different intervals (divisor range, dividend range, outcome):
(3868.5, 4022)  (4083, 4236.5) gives 1.27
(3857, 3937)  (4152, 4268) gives 1.41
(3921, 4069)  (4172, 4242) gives 1.23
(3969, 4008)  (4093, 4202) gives 1.17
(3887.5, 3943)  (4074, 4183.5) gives 1.33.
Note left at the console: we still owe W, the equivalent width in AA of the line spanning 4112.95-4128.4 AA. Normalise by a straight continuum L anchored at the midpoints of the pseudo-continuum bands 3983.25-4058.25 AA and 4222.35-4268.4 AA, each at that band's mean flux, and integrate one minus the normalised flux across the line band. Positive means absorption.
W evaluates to 0.9 AA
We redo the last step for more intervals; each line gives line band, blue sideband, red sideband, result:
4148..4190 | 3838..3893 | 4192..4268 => -0.67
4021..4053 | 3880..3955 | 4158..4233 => -4.61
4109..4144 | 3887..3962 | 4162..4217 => 0.72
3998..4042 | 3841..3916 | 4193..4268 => -4.29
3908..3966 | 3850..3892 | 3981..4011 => 8.26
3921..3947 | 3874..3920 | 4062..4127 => 4.75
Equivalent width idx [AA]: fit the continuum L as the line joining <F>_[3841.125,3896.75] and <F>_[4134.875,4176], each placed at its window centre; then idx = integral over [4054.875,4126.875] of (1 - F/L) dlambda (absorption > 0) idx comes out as 2.5 AA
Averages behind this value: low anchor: 10.2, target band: 10.8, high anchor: 11.5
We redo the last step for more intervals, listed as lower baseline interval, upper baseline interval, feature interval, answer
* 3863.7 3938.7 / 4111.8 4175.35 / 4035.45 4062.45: -3.21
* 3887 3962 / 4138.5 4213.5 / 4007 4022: -2.37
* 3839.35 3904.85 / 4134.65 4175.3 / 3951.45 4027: 2.07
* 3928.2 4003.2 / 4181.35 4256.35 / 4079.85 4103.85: -1.00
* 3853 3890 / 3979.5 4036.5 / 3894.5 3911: 1.09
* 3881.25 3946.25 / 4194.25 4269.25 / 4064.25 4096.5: -1.37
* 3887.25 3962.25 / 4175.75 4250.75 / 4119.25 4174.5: -1.46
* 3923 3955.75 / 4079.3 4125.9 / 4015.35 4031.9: -4.27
